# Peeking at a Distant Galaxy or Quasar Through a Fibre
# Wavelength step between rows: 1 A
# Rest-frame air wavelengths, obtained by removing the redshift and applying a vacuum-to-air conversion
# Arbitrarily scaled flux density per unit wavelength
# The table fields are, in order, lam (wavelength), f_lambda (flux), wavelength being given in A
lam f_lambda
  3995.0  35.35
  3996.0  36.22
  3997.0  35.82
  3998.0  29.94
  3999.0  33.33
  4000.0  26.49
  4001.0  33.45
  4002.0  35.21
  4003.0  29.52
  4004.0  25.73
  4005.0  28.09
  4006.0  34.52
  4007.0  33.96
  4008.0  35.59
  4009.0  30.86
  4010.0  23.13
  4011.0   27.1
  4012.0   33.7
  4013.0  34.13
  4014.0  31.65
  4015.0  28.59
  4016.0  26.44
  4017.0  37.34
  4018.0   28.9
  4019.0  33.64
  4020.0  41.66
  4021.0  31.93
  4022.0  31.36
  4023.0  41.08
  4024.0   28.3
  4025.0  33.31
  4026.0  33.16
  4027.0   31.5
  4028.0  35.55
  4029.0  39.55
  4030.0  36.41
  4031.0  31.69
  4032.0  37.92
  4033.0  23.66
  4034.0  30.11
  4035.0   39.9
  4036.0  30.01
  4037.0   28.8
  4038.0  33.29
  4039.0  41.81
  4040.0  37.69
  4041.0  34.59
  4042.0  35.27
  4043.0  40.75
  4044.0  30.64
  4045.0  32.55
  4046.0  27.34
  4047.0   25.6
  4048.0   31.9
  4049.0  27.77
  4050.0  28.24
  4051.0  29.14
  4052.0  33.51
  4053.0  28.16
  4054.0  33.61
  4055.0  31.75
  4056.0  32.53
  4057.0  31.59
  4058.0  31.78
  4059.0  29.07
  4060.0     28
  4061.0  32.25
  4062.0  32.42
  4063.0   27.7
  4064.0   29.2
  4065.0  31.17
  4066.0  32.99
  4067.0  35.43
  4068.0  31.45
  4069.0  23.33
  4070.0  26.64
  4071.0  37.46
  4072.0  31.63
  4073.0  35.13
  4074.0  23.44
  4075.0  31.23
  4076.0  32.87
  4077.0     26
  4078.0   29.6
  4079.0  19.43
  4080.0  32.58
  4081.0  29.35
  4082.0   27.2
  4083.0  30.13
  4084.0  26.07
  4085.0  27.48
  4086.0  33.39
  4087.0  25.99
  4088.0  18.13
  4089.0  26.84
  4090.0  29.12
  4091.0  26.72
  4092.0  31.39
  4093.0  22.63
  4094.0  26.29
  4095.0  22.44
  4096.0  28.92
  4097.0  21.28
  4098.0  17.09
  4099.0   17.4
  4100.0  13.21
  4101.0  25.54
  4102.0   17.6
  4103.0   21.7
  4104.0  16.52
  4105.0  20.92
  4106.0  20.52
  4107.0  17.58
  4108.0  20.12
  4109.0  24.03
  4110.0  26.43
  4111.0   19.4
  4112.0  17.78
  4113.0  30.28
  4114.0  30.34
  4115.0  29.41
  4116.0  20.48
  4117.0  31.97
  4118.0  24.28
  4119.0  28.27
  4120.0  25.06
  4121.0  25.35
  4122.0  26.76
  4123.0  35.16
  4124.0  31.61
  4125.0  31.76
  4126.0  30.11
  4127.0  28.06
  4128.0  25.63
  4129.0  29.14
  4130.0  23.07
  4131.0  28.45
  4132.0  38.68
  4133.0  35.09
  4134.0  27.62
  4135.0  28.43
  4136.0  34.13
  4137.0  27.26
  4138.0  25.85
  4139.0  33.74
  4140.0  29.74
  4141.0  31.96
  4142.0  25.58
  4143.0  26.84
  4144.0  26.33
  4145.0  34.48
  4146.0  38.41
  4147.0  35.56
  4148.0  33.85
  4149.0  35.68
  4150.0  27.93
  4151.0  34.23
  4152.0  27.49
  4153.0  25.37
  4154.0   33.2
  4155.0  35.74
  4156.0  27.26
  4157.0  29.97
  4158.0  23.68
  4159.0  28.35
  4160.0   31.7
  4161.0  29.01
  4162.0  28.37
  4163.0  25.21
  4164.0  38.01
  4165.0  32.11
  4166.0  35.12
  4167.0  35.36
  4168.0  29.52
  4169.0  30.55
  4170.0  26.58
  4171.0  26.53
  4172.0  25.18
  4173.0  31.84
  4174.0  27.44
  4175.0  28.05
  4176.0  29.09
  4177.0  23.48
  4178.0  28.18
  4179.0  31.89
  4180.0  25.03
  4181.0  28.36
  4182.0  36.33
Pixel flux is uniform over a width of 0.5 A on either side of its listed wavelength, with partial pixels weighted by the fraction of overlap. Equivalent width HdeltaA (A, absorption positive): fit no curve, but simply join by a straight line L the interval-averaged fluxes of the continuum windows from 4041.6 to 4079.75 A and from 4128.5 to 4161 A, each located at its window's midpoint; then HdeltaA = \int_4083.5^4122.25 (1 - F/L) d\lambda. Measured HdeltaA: 8.3 A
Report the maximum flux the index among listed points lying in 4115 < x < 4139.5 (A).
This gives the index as 38.68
